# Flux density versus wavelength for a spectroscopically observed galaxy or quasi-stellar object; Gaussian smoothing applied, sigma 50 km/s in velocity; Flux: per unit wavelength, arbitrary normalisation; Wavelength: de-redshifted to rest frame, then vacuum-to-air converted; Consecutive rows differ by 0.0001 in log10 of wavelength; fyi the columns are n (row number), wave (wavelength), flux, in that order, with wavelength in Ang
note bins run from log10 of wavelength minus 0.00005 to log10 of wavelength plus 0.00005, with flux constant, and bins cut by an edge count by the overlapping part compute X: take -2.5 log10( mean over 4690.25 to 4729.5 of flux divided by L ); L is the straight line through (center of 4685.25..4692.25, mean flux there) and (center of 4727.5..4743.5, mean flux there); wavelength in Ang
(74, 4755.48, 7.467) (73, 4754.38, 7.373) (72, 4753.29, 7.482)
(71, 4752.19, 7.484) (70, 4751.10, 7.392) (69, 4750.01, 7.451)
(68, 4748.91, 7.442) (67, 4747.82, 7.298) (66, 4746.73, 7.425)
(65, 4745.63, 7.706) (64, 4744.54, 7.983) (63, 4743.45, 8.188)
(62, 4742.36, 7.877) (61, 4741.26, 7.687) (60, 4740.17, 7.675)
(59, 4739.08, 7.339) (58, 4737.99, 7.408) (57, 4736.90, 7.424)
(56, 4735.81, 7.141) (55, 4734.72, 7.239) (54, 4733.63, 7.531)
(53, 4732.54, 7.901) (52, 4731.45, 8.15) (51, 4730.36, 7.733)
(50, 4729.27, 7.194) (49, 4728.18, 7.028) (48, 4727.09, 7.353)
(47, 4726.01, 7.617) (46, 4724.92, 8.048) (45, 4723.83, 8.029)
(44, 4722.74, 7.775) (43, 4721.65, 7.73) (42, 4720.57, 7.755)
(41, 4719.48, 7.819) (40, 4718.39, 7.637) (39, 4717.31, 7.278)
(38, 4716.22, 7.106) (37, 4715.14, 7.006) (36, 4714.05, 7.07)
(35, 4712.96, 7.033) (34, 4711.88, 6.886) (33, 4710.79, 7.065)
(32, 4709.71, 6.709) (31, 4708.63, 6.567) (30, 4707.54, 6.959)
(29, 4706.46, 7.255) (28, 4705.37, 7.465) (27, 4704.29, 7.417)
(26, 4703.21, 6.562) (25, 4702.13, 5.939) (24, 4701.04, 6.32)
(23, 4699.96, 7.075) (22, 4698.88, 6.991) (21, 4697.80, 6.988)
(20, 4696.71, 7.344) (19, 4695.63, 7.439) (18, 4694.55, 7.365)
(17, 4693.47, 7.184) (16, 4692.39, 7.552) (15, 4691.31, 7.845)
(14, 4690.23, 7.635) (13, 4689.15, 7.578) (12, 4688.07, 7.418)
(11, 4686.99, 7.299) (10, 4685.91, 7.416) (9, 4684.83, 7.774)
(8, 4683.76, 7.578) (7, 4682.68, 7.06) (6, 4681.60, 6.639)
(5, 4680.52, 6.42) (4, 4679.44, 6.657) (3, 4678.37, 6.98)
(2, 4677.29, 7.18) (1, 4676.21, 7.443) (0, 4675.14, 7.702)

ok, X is 0.04 mag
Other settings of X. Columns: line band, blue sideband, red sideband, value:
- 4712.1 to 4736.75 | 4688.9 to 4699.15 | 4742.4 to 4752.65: 0.00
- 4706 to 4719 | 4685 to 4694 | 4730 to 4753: 0.07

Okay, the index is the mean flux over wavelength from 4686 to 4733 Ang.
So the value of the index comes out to 7.3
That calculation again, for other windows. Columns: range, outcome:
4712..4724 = 7.44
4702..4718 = 6.99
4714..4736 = 7.55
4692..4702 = 7.08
